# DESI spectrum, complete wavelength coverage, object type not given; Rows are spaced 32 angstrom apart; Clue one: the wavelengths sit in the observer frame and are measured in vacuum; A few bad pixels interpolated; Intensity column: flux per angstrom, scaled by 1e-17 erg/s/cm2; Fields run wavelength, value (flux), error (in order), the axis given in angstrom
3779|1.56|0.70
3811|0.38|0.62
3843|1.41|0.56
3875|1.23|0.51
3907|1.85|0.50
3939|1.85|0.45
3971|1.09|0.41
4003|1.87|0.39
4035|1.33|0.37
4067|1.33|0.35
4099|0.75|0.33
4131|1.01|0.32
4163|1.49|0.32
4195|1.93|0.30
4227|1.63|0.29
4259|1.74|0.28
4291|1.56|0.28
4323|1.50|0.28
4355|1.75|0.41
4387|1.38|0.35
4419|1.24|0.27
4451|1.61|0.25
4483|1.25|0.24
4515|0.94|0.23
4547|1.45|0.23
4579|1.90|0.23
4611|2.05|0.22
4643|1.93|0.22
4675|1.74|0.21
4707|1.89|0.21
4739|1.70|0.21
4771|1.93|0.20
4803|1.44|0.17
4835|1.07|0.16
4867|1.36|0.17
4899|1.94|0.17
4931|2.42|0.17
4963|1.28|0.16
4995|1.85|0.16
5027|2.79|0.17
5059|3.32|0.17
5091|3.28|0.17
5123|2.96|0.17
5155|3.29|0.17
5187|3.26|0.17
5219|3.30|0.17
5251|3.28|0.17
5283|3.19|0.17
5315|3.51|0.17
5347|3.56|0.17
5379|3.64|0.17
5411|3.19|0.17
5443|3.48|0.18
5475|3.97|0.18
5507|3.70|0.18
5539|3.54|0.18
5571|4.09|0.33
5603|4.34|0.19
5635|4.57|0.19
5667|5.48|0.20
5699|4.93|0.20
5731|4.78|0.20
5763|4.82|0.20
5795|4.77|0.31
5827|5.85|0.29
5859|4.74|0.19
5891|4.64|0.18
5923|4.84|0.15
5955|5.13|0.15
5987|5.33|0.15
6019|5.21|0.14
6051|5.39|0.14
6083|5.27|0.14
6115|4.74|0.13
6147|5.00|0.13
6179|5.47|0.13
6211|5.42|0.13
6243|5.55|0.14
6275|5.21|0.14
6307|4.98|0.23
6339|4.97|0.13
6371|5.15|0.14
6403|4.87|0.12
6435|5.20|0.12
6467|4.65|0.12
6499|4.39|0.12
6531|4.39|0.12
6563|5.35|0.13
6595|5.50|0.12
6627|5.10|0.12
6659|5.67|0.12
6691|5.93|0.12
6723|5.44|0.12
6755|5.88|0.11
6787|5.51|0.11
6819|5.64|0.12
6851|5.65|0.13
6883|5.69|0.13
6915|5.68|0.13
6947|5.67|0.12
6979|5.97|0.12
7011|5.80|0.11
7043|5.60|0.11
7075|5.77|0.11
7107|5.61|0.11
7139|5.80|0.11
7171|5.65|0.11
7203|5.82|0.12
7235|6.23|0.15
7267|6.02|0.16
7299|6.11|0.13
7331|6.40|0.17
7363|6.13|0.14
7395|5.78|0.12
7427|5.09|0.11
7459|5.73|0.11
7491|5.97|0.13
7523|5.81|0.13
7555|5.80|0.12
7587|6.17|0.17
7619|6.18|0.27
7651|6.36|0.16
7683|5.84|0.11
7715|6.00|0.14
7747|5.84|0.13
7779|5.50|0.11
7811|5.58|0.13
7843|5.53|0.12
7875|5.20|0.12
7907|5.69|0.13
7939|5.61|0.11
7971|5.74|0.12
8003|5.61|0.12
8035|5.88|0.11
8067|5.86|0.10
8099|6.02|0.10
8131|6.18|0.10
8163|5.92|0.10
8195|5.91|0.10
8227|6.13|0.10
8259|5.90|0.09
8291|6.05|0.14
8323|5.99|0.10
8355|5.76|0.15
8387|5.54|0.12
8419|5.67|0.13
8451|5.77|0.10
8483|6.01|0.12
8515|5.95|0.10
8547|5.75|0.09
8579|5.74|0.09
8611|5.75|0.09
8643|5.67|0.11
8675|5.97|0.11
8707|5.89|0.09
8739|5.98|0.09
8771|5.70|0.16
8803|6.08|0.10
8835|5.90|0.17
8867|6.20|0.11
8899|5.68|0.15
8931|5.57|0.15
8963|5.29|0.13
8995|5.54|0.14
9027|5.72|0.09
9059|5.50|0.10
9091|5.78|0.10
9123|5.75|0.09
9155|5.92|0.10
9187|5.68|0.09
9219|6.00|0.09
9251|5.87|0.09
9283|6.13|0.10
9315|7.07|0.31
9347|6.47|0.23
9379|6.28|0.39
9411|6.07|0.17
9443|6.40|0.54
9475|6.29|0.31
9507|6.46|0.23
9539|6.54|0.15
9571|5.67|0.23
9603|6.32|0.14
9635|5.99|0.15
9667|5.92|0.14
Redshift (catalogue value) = 0.26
